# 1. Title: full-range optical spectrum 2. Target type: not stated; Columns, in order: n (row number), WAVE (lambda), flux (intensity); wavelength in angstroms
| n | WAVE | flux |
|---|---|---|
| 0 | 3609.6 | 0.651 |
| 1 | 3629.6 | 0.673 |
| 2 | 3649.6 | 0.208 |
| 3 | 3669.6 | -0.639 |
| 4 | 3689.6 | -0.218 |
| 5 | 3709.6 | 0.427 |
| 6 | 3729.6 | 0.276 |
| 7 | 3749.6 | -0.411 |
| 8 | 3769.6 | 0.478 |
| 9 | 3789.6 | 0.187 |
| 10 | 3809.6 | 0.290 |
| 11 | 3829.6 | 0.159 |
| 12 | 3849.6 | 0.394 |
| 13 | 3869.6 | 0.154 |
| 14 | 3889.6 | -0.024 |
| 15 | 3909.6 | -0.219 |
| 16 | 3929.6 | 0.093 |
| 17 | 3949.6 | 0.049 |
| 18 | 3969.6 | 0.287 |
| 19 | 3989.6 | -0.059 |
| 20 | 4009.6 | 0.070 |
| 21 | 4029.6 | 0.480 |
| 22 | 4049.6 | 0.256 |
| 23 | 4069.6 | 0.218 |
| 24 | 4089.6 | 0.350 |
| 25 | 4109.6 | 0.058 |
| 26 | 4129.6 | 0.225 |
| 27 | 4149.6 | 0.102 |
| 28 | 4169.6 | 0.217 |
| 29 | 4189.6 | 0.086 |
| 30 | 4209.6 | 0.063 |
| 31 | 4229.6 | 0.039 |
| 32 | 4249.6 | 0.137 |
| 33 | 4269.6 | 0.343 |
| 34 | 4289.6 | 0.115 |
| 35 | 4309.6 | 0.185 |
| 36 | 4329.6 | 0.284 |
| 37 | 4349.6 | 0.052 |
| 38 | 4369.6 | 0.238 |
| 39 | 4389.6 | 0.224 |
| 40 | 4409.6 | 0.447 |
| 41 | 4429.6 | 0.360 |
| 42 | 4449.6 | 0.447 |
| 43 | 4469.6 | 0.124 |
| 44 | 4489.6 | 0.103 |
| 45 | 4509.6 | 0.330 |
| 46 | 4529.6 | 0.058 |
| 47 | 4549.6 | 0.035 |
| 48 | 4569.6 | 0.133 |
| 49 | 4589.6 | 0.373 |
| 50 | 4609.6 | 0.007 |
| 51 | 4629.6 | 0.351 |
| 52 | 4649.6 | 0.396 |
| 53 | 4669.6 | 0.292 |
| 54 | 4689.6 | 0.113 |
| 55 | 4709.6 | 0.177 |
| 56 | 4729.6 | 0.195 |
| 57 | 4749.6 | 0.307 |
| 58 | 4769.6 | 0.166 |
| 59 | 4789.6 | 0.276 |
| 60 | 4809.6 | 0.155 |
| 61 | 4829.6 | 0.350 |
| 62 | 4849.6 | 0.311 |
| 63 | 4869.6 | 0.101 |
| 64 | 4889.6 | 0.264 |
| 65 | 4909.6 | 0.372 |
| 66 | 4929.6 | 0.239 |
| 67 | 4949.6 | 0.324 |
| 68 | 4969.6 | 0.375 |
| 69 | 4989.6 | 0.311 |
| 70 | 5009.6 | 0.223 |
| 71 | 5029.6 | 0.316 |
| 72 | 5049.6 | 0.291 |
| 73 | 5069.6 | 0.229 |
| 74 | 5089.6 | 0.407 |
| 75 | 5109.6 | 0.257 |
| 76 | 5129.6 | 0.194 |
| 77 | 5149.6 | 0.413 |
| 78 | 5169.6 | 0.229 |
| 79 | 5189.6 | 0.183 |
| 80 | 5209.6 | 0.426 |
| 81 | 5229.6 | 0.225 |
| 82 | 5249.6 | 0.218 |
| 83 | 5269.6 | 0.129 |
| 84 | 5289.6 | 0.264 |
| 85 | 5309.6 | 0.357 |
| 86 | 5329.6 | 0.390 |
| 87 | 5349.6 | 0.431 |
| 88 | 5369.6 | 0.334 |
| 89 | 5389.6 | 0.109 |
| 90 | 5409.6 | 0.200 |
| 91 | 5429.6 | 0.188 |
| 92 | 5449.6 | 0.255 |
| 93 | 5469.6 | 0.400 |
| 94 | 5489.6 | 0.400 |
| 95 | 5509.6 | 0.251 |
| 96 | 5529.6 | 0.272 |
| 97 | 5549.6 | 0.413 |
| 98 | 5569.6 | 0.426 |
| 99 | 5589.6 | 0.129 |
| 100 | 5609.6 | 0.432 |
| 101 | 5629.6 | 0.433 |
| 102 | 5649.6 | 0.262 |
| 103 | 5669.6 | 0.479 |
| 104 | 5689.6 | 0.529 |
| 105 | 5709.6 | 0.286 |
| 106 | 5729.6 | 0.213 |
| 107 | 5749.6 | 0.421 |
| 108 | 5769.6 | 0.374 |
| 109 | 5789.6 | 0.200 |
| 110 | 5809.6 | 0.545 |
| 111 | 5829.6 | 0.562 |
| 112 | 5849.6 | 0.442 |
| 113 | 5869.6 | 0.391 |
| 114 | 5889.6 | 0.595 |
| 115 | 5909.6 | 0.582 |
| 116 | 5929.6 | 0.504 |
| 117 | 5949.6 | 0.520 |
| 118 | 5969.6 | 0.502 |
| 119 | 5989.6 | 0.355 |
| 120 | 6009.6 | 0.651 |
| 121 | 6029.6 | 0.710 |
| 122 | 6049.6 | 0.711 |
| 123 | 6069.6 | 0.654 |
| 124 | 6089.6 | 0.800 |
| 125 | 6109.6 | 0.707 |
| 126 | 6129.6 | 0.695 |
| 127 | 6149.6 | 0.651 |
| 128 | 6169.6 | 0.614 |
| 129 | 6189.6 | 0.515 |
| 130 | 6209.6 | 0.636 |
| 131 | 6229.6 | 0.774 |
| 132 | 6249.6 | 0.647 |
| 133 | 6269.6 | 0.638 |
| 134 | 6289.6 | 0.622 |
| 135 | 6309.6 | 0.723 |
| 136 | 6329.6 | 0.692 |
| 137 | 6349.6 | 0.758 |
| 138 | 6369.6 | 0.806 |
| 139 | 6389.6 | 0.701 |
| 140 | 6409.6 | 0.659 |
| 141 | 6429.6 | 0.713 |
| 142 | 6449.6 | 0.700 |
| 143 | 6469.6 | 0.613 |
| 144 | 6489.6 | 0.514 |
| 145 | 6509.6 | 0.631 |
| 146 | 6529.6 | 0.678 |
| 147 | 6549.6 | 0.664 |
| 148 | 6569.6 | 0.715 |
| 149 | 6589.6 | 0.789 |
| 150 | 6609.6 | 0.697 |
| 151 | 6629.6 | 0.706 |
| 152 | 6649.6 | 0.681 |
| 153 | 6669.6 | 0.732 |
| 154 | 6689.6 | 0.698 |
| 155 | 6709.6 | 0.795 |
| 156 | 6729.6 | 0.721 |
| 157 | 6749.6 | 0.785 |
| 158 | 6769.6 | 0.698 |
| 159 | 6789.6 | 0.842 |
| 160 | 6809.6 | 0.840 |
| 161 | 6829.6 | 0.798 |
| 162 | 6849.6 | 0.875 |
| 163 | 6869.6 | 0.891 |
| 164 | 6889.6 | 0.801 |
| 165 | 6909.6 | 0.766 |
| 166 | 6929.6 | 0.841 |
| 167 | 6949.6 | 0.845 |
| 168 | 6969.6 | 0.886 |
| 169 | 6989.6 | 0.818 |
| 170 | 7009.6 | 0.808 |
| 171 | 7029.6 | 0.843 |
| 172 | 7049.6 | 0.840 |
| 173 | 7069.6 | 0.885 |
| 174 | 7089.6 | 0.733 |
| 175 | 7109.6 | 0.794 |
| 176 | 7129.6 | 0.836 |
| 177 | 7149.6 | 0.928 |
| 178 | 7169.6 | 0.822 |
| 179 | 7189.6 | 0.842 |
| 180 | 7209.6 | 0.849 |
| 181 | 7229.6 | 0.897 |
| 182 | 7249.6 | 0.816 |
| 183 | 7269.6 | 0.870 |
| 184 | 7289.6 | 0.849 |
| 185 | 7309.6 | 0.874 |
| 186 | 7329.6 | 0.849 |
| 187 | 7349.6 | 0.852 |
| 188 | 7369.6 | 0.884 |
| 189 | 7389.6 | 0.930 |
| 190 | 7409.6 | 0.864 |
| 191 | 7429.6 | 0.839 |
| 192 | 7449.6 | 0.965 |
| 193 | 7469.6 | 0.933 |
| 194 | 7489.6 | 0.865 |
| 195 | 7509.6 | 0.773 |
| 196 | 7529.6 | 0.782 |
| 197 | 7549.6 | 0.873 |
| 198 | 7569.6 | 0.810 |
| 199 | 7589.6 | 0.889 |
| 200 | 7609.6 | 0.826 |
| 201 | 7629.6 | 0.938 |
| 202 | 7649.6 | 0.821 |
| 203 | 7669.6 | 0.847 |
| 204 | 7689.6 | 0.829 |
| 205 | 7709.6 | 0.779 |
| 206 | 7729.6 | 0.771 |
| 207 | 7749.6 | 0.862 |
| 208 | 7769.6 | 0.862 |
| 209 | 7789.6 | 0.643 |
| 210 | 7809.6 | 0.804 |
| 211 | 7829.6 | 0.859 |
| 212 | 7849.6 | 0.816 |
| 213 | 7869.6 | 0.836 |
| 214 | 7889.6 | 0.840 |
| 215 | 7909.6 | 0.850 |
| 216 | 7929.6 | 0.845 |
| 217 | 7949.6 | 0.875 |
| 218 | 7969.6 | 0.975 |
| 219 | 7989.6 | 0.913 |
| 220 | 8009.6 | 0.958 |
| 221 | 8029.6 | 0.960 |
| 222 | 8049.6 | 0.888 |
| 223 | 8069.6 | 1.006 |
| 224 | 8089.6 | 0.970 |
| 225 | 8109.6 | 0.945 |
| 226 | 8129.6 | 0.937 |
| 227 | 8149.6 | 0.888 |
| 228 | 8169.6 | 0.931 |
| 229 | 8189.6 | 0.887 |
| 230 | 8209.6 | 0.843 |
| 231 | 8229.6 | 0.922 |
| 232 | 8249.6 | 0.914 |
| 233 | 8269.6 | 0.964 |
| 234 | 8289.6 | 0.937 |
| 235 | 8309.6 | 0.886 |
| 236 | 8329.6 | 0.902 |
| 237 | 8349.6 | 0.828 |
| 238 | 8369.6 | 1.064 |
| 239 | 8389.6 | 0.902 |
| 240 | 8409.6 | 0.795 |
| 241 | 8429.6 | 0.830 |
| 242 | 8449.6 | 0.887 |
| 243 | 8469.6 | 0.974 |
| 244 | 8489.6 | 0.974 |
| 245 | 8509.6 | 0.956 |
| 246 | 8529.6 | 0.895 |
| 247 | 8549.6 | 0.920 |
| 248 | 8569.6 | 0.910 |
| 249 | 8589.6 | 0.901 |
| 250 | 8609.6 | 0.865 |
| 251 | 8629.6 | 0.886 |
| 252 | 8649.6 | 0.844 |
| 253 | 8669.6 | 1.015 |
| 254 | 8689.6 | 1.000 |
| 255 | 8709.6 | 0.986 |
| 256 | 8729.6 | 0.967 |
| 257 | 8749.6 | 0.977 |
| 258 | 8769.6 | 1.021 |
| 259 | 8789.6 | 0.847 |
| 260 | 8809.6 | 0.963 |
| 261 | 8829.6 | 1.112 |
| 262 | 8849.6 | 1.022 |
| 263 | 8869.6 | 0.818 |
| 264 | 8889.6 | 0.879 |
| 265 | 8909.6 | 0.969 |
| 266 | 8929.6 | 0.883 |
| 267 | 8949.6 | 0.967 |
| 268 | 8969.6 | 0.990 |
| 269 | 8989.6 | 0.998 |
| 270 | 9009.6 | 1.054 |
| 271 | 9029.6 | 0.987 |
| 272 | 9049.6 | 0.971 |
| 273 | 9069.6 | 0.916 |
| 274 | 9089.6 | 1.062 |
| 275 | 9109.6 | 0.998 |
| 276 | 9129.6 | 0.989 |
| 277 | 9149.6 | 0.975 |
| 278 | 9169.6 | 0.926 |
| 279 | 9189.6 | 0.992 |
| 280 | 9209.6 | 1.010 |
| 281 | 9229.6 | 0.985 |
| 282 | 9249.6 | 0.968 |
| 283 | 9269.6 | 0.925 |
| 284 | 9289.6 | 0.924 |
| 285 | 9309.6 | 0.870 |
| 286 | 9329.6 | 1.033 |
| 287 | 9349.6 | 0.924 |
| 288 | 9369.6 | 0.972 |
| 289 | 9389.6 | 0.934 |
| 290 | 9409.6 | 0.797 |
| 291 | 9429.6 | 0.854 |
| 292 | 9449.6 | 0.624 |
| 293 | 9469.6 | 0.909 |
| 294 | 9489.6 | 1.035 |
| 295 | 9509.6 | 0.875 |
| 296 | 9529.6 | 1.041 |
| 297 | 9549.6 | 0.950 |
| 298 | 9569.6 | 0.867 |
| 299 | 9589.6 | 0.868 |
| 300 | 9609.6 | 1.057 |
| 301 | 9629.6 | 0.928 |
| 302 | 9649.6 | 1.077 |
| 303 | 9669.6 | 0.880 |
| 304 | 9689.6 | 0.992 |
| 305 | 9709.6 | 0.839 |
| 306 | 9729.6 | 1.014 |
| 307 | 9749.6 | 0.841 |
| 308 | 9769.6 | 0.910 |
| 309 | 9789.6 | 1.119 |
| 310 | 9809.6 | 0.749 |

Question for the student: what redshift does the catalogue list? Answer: 0.51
